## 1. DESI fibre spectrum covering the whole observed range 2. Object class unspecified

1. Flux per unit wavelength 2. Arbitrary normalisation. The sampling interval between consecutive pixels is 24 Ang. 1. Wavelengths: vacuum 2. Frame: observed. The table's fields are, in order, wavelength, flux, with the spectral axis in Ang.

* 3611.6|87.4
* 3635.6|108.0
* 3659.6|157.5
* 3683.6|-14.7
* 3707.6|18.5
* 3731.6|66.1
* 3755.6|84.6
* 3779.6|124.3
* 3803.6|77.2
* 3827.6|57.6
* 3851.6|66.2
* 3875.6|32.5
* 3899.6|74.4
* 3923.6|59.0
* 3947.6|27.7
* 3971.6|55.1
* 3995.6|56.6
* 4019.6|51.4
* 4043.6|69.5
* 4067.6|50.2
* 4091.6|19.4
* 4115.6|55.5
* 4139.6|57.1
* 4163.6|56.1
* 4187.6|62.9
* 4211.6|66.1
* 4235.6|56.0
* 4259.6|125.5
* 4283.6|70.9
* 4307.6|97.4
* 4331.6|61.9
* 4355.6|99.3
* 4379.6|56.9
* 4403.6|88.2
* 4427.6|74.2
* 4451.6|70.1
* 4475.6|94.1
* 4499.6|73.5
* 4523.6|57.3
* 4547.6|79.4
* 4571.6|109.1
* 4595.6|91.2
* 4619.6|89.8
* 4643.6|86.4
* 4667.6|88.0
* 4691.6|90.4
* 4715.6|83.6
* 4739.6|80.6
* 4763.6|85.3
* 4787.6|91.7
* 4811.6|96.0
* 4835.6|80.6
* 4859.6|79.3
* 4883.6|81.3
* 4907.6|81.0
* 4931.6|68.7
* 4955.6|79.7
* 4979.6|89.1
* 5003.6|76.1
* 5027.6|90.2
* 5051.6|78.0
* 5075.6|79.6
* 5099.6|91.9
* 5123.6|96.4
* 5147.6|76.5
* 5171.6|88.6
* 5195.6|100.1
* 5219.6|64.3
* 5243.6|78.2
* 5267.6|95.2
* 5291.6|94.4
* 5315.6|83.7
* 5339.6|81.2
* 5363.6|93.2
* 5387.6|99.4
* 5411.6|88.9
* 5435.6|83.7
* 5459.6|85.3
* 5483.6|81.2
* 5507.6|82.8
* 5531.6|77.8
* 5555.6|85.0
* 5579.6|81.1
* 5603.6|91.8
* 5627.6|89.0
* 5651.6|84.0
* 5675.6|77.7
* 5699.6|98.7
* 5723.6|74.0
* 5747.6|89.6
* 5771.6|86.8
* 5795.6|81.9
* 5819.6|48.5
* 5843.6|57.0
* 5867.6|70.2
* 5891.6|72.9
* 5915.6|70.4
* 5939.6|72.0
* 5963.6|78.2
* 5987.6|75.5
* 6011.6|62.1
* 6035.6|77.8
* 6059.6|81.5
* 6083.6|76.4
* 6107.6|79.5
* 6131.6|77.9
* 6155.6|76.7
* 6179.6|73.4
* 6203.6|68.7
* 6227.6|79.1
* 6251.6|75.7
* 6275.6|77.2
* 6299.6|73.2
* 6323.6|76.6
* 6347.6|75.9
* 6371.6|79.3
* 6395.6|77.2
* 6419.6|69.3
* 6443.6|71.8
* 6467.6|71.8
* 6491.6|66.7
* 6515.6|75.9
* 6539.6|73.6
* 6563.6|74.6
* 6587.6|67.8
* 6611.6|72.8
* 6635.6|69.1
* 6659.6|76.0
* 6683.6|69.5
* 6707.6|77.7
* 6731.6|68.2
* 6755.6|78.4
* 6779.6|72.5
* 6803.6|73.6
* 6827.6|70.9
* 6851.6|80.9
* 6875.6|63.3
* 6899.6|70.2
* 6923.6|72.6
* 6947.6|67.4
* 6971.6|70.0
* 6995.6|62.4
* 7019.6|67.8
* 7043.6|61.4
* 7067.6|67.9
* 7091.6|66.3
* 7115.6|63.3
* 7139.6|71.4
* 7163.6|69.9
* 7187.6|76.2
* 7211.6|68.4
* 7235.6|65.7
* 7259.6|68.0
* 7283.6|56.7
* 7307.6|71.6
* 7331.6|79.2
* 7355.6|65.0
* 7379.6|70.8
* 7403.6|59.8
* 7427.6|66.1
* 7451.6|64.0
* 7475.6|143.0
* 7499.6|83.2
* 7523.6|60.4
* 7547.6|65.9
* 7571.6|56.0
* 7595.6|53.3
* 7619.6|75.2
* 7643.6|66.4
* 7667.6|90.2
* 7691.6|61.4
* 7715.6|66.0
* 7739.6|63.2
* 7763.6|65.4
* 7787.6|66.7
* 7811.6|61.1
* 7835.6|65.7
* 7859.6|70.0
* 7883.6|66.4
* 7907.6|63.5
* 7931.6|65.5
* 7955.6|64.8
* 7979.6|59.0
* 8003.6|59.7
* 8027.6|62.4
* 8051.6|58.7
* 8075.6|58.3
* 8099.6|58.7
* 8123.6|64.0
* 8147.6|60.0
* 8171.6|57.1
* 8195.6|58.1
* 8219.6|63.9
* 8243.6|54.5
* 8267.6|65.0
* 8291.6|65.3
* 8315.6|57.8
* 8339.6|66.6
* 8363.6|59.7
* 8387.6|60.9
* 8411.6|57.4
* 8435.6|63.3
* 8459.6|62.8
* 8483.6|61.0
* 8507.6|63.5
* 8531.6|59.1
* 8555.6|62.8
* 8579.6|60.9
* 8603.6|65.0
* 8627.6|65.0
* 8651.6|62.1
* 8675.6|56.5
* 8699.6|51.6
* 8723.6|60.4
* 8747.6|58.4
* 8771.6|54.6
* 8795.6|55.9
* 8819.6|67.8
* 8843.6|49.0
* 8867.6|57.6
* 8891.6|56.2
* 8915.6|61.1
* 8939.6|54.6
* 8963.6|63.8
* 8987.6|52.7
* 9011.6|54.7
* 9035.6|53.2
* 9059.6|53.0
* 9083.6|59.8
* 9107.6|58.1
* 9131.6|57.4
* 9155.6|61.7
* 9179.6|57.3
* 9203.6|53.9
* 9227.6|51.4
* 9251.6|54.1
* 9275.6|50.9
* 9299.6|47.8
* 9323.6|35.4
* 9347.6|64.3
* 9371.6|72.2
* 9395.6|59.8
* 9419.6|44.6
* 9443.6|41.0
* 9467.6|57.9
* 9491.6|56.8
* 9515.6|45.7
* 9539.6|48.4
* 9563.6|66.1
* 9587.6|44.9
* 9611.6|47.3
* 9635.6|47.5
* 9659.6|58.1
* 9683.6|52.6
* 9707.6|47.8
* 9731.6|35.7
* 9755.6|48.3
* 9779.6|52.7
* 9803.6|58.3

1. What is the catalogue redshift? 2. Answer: 0.14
